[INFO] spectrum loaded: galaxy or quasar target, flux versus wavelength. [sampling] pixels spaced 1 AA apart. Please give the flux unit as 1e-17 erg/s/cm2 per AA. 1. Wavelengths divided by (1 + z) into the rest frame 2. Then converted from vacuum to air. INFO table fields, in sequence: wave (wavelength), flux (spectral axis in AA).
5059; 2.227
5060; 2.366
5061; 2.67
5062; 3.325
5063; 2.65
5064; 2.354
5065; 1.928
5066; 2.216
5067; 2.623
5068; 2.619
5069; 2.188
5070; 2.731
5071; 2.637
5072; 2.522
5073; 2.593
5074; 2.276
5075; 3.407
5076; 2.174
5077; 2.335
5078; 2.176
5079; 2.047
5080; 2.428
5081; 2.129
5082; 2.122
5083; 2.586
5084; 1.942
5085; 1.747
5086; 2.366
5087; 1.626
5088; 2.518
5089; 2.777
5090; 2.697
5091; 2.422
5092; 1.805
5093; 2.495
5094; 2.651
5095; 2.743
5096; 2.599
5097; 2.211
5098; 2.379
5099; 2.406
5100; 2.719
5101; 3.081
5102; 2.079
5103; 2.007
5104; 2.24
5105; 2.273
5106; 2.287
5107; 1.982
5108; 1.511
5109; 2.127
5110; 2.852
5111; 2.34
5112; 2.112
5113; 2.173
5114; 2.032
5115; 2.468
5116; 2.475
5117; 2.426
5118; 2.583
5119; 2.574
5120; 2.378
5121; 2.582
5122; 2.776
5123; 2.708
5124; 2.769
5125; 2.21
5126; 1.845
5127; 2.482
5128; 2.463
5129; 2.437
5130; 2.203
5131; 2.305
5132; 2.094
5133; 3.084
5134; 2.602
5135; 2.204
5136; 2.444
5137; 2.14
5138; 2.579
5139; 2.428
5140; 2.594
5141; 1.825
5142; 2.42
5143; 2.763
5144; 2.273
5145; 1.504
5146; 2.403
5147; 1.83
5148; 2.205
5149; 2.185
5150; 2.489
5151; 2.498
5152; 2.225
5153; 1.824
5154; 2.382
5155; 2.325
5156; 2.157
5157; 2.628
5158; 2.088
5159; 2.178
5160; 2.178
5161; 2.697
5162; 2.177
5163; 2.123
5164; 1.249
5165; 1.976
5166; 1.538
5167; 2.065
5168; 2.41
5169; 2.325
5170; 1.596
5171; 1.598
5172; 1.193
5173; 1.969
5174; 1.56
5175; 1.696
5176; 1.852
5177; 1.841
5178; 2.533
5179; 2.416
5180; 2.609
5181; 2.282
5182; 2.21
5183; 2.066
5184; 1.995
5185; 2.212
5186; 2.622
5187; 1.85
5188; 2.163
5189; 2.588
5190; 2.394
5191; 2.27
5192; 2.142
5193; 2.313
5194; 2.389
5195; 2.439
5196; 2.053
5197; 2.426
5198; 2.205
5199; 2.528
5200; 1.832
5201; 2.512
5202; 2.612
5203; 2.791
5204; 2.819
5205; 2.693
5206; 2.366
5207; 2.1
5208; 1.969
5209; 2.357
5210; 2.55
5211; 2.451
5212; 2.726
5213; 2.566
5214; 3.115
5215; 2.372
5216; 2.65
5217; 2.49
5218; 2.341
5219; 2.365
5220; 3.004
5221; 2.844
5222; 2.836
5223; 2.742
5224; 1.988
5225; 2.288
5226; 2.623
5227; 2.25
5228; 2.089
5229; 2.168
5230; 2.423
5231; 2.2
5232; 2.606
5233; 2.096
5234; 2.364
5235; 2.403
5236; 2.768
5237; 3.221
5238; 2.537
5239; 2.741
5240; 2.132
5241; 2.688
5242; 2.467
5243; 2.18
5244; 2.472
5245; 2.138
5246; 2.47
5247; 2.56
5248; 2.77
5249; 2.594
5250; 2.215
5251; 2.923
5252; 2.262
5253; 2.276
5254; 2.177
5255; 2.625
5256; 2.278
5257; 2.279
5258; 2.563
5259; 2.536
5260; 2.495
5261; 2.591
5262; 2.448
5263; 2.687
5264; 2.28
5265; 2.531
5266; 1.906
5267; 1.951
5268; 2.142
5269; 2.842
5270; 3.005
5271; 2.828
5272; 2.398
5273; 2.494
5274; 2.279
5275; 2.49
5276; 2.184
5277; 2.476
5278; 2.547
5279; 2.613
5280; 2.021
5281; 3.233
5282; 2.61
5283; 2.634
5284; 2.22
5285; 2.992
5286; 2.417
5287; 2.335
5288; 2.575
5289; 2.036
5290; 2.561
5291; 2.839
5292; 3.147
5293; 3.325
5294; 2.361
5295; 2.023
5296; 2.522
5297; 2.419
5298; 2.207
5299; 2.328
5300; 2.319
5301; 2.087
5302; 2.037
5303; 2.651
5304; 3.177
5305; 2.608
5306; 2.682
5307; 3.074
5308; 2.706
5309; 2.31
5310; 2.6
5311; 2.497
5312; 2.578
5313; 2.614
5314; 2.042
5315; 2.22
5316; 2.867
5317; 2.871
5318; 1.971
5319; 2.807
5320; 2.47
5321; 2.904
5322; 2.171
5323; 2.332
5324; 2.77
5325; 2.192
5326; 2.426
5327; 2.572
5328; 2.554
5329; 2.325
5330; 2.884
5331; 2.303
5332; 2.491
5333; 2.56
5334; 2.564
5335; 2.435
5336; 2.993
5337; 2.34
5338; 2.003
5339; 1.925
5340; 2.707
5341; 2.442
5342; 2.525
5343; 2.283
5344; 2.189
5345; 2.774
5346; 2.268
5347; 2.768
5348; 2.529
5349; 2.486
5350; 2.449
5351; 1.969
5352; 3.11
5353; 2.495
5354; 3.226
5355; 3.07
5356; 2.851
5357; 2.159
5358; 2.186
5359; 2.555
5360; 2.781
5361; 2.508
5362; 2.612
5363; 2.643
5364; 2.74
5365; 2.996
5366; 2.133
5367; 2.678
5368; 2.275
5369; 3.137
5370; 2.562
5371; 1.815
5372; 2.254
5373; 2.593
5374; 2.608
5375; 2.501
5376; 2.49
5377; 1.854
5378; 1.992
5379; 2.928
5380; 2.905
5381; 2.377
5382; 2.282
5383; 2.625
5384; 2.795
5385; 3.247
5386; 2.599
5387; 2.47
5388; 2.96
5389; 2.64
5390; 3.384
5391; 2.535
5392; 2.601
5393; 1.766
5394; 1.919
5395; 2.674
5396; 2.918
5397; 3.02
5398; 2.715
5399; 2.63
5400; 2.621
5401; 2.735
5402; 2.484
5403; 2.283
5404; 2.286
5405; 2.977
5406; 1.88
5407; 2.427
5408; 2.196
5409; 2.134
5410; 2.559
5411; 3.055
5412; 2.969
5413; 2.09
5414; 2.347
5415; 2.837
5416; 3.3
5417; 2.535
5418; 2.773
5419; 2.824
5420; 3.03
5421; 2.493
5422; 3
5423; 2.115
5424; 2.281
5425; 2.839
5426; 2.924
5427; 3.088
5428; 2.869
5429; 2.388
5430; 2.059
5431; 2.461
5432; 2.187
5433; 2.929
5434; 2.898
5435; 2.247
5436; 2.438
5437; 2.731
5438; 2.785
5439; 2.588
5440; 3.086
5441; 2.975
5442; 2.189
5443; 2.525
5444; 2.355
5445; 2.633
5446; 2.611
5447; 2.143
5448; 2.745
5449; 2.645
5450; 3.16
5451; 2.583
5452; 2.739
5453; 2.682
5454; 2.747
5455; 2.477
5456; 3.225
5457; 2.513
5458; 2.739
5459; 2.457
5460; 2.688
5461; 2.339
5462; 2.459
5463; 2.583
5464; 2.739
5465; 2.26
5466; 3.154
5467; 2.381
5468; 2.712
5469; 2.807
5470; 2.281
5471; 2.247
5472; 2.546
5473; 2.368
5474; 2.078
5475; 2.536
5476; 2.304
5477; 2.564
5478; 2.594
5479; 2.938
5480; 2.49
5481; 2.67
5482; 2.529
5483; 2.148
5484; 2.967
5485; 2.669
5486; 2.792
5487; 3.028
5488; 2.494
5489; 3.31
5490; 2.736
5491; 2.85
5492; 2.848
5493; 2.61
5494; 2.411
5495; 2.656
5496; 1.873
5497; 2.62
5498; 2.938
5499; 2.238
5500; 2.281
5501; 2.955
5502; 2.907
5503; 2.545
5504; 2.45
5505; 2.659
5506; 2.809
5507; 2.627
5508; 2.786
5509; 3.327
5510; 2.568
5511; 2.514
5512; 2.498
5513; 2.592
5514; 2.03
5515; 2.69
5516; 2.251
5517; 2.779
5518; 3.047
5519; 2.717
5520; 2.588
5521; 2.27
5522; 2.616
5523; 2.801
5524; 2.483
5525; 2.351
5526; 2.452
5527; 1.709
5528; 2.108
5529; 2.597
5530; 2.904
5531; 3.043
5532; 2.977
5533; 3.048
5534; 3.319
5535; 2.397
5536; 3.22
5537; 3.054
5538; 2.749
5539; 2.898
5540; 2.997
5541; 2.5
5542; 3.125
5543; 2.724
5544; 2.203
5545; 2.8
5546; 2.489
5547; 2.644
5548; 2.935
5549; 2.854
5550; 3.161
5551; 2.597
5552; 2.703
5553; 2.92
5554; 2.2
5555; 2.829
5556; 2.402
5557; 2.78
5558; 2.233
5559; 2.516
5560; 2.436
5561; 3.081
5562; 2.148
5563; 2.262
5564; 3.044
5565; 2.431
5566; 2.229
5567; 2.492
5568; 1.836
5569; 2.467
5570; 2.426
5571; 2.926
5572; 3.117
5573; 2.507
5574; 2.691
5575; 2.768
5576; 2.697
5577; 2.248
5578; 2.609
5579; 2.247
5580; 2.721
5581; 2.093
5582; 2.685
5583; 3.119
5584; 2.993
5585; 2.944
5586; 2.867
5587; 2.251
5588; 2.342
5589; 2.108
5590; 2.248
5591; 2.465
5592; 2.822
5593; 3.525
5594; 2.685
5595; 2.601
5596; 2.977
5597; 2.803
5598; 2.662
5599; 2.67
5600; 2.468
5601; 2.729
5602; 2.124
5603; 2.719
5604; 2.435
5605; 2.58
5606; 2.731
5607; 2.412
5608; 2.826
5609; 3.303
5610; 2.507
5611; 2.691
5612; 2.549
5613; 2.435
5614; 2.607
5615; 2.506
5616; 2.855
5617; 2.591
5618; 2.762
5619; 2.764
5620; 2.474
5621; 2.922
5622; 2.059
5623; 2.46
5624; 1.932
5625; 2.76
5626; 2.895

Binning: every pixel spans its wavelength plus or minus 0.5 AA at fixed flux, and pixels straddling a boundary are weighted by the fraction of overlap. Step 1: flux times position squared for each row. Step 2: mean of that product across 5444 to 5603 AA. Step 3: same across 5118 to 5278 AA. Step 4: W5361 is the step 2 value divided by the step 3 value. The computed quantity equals 1.26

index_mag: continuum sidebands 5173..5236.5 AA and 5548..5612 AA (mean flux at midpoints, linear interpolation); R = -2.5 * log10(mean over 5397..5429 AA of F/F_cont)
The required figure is -0.050 mag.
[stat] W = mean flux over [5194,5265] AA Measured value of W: 2.47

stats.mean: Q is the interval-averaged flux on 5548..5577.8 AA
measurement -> 2.59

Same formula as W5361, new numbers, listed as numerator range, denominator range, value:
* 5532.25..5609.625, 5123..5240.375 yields 1.33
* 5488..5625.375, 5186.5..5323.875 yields 1.19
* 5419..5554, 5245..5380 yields 1.13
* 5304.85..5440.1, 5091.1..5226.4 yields 1.20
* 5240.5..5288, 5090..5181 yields 1.15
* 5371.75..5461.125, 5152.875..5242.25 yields 1.23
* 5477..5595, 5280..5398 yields 1.12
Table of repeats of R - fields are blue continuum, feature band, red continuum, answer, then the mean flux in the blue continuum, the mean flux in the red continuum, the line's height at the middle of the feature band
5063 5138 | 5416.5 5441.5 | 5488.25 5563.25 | -0.03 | 2.38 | 2.66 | 2.59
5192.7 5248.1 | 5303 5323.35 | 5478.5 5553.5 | -0.02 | 2.46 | 2.68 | 2.53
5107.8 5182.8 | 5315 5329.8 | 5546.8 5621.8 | -0.05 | 2.23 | 2.62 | 2.39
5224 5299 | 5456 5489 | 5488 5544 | 0.02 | 2.47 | 2.67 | 2.63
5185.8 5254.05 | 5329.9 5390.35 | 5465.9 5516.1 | -0.01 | 2.44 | 2.6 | 2.53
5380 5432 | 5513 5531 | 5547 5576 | 0.04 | 2.61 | 2.61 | 2.61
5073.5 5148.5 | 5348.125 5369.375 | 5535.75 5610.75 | -0.05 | 2.35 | 2.65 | 2.51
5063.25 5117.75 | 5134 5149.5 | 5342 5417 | 0.06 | 2.35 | 2.56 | 2.39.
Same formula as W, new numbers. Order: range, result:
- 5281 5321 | 2.55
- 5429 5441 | 2.59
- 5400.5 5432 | 2.58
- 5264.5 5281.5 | 2.47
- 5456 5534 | 2.61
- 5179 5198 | 2.28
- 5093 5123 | 2.39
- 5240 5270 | 2.43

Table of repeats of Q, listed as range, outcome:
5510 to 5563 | 2.65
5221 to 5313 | 2.49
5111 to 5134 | 2.42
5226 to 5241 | 2.44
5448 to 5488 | 2.61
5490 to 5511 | 2.65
